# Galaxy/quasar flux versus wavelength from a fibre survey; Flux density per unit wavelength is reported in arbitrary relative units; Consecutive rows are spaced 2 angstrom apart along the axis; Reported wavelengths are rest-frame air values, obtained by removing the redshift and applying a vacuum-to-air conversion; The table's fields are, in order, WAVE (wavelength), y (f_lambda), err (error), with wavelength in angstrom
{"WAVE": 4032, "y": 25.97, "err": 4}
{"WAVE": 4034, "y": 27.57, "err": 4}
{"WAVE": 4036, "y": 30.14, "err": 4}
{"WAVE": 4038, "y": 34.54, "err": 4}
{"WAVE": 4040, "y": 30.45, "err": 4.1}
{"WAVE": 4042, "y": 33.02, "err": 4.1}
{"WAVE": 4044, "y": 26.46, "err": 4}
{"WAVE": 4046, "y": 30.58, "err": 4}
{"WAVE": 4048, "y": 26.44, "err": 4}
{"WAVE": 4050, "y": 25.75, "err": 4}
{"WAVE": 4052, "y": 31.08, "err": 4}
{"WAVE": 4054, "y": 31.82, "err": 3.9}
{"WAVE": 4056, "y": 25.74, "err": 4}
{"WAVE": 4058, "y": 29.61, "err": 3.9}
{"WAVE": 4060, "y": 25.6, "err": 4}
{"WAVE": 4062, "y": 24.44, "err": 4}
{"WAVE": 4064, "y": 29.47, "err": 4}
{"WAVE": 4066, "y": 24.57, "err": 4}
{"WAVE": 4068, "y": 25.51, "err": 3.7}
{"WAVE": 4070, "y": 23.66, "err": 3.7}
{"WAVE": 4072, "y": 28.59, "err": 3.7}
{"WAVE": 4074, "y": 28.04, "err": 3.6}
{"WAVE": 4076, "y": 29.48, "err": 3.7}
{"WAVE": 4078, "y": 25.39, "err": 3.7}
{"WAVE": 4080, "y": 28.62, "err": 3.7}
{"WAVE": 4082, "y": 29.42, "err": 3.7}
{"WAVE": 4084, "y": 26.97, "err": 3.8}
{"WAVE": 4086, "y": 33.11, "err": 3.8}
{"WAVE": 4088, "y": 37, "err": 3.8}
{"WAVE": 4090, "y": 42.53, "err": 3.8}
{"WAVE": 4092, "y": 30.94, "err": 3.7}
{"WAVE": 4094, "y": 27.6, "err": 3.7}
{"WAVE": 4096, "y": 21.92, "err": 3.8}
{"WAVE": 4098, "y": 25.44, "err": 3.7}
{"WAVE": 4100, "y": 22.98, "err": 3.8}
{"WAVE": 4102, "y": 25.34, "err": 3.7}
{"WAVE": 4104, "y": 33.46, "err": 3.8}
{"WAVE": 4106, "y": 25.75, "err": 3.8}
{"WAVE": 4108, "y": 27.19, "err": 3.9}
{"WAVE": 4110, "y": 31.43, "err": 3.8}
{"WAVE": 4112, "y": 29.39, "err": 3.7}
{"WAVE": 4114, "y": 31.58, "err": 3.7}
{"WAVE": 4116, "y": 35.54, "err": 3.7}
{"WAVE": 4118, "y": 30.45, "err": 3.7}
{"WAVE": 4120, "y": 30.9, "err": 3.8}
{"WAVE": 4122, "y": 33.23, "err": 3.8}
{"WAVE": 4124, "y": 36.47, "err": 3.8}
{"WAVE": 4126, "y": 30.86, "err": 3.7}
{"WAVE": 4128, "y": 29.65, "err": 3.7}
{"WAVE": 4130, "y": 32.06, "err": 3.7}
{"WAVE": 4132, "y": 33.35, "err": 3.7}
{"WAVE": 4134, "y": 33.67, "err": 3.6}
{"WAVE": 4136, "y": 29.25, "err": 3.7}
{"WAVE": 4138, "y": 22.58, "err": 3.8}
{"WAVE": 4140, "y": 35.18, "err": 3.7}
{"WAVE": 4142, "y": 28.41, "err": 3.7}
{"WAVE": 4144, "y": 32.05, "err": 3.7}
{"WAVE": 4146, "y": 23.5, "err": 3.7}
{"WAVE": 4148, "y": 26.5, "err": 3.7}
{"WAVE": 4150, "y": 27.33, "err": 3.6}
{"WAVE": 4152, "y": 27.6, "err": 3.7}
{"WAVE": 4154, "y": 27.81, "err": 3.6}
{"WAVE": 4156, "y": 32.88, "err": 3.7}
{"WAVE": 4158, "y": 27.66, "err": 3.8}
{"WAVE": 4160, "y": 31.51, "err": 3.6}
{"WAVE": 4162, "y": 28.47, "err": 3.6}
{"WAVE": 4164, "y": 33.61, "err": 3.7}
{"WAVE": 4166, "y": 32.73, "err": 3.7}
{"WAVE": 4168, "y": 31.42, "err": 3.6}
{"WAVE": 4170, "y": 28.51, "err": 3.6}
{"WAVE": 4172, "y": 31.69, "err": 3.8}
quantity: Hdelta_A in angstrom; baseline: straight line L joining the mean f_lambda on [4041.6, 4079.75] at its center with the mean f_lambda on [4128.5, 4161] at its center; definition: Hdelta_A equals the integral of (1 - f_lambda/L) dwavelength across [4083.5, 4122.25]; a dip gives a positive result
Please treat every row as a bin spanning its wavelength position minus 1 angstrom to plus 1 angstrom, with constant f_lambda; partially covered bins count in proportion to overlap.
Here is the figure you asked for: -2.2 angstrom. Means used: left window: 27.6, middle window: 30.1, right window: 29.5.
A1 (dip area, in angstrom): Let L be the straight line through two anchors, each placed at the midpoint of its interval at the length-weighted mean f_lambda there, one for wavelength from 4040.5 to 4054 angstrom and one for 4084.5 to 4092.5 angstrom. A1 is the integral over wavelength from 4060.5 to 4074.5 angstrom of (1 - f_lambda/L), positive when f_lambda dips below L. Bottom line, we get 2.64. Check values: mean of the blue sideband 29.2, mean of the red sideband 35.6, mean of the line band 26.2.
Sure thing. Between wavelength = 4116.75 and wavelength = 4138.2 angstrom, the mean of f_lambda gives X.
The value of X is 31.5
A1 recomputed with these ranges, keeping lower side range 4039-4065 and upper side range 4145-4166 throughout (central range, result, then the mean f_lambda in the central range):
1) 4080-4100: -1.00 angstrom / 30.1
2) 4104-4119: -0.88 angstrom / 30.4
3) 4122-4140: -1.60 angstrom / 31.3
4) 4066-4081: 0.89 angstrom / 26.9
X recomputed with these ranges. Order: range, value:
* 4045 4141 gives 29.4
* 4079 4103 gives 29.3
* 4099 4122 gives 29.6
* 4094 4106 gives 26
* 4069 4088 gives 28.6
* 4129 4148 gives 29.8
